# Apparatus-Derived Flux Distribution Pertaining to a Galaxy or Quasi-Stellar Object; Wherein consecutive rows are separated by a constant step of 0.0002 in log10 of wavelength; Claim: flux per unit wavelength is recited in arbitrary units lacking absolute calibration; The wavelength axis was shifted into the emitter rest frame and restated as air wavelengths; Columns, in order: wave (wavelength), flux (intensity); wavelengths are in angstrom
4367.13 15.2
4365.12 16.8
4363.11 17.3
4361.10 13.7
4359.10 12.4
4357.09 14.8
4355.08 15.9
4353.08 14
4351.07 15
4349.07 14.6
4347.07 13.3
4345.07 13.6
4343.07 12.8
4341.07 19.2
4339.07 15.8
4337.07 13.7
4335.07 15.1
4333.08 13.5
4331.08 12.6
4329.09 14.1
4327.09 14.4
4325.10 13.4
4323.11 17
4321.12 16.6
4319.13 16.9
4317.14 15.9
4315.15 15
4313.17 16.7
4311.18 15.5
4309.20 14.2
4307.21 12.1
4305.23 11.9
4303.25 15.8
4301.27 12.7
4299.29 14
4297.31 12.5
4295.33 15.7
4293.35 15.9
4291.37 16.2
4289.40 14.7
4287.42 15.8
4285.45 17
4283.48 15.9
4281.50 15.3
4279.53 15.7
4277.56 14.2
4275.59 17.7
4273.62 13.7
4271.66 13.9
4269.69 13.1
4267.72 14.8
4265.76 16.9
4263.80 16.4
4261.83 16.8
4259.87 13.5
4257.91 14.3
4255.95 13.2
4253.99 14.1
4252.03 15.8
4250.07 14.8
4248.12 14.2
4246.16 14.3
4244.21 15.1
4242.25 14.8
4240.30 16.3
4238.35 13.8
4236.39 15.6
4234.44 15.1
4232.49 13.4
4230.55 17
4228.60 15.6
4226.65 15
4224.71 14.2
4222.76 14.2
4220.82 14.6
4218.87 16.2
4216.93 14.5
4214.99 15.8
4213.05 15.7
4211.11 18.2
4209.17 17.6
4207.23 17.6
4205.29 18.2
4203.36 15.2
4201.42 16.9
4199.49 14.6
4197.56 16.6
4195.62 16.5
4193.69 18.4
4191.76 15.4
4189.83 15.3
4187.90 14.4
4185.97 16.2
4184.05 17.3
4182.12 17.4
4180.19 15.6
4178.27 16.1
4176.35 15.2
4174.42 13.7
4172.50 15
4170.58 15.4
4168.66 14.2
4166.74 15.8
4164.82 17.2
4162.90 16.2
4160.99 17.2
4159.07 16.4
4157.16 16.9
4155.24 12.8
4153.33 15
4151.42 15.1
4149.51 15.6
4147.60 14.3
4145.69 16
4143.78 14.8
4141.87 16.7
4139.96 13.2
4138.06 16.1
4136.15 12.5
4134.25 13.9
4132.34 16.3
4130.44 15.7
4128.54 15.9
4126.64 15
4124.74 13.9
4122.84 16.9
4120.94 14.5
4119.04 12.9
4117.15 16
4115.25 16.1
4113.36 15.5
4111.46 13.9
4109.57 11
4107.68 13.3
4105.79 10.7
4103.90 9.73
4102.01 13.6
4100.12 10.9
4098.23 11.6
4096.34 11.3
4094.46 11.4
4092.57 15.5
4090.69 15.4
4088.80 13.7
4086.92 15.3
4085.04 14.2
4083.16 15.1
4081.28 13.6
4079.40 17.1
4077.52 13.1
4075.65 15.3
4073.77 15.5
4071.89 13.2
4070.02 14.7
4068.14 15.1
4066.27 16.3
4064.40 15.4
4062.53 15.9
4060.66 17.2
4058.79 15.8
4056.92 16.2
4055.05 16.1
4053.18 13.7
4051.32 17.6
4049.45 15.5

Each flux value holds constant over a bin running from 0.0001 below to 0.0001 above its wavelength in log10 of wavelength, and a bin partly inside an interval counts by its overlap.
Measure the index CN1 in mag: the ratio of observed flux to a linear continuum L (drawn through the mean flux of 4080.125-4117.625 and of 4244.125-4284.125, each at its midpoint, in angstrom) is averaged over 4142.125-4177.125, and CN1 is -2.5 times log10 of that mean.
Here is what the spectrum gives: -0.11 mag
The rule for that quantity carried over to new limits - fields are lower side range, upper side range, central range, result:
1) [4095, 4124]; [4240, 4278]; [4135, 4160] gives -0.11 mag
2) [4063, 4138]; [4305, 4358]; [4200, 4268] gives -0.07 mag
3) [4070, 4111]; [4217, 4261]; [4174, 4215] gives -0.14 mag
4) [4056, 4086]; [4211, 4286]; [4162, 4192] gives -0.04 mag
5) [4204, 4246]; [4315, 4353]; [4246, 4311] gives 0.03 mag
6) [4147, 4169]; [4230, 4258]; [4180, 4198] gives -0.07 mag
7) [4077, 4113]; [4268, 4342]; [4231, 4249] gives -0.03 mag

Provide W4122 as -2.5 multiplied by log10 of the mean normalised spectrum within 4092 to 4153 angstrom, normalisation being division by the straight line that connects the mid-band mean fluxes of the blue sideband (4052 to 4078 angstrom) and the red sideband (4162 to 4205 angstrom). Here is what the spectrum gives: 0.11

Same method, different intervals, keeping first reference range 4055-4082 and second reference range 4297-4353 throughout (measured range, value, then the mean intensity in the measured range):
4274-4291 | -0.07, 15.7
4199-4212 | -0.14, 17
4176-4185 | -0.10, 16.4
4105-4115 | 0.16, 13.1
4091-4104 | 0.23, 12.3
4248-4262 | 0.02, 14.5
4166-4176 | 0.02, 14.8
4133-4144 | 0.04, 14.6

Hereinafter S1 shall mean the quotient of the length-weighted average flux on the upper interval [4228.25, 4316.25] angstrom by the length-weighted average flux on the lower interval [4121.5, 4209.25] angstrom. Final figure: 0.95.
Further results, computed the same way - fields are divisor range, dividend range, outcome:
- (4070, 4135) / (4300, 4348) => 1.04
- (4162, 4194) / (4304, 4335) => 0.93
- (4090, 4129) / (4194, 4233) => 1.18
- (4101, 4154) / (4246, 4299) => 1.04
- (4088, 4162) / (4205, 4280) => 1.07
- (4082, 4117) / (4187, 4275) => 1.16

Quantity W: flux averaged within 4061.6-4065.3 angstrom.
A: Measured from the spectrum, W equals 15.7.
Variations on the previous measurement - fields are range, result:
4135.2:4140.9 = 13.9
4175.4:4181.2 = 15.7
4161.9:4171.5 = 15.8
